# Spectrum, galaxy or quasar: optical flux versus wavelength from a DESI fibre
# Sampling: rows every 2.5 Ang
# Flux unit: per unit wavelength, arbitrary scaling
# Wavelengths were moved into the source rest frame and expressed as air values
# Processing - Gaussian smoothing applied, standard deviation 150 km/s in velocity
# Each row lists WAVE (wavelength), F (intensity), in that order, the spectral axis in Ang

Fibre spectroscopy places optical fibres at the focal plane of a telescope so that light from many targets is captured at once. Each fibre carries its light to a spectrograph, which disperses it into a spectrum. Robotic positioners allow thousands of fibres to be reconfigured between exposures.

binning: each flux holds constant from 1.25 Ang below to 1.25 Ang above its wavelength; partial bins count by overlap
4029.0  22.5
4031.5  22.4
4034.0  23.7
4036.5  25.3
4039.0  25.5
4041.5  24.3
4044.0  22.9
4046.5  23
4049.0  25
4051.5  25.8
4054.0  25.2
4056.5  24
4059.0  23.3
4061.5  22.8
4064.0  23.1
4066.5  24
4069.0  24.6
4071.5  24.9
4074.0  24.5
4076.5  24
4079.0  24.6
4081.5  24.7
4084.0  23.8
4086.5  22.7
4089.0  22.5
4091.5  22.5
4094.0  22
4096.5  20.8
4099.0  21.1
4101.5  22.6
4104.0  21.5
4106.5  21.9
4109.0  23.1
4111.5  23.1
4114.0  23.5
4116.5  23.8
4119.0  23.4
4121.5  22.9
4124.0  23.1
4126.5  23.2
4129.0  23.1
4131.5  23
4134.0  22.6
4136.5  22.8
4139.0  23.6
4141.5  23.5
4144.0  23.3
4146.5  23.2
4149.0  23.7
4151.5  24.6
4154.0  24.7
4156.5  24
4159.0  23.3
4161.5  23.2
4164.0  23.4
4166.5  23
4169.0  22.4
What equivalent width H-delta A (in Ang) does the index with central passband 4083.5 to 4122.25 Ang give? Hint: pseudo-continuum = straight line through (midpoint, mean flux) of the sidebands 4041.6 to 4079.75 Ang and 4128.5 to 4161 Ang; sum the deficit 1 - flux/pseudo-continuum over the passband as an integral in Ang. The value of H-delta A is 2.0 Ang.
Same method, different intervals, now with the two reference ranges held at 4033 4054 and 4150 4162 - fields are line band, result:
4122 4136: 0.7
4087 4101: 1.4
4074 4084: 0.0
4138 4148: 0.3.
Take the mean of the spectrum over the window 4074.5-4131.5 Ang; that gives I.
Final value 22.9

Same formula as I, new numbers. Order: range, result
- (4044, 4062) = 24.1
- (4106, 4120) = 23.2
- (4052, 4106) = 23.3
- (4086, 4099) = 22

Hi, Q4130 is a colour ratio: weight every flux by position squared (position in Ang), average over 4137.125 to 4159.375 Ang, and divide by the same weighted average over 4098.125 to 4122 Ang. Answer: 1.07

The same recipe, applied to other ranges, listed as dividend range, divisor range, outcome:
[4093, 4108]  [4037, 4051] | 0.92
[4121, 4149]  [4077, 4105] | 1.04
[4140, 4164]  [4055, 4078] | 1.03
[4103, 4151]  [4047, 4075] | 0.98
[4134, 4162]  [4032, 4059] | 1.02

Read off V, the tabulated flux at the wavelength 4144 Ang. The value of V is 23.3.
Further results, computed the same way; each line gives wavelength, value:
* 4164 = 23.4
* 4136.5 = 22.8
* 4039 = 25.5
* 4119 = 23.4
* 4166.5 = 23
